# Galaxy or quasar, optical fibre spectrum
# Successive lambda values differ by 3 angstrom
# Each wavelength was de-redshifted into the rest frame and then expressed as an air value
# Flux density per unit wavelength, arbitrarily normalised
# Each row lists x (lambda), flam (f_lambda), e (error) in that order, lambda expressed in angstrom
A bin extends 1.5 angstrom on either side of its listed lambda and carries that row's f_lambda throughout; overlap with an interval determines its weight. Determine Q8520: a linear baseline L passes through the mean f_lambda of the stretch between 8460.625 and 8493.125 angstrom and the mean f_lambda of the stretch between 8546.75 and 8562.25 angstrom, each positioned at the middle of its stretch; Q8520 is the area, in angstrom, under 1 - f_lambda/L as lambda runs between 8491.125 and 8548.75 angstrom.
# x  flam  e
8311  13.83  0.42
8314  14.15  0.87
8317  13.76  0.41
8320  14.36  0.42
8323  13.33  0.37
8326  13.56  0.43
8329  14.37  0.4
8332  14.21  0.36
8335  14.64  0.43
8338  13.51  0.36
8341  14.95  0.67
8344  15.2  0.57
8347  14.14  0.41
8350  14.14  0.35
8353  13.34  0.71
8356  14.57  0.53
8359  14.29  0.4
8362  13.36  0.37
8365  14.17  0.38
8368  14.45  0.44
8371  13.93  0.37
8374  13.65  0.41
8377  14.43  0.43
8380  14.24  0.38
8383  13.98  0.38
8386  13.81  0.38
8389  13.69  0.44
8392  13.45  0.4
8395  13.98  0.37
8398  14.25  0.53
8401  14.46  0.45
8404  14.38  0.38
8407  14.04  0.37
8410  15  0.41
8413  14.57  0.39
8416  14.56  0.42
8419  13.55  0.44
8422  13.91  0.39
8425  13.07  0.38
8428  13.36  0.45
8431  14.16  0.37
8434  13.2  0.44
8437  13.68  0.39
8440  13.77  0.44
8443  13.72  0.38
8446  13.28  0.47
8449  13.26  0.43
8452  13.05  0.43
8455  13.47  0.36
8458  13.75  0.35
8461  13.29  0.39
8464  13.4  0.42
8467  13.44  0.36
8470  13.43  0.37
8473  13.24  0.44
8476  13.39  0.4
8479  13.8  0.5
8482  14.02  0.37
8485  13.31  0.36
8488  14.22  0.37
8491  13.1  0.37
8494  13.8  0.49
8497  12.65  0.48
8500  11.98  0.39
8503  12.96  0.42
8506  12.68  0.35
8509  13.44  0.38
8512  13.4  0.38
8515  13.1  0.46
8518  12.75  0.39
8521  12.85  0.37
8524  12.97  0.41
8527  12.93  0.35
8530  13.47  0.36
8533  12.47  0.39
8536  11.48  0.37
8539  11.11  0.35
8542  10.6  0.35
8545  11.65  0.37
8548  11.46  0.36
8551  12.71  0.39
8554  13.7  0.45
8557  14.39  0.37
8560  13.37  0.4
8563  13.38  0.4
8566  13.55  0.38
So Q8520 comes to 3.4 angstrom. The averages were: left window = 13.5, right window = 13.2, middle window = 12.5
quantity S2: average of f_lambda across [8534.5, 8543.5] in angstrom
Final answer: 11.1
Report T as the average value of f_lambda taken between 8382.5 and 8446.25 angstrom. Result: 13.9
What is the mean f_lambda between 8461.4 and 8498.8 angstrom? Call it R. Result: 13.5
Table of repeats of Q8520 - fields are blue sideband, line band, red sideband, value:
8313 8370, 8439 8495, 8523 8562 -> -1.7 angstrom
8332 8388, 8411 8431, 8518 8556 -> -0.5 angstrom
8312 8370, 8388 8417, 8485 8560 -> -1.2 angstrom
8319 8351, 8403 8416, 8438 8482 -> -0.7 angstrom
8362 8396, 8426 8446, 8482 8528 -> -0.1 angstrom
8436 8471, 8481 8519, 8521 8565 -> -0.5 angstrom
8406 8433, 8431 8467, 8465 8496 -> 0.8 angstrom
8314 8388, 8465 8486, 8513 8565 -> -0.6 angstrom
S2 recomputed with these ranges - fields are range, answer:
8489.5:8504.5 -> 12.9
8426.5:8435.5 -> 13.6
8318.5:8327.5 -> 13.8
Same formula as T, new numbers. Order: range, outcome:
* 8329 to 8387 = 14.2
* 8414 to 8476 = 13.5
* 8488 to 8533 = 13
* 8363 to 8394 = 14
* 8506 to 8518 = 13.2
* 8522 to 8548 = 12.1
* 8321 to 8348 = 14.2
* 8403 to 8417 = 14.5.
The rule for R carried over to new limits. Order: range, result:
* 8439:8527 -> 13.3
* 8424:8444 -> 13.6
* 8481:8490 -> 13.8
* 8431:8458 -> 13.5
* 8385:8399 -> 13.8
